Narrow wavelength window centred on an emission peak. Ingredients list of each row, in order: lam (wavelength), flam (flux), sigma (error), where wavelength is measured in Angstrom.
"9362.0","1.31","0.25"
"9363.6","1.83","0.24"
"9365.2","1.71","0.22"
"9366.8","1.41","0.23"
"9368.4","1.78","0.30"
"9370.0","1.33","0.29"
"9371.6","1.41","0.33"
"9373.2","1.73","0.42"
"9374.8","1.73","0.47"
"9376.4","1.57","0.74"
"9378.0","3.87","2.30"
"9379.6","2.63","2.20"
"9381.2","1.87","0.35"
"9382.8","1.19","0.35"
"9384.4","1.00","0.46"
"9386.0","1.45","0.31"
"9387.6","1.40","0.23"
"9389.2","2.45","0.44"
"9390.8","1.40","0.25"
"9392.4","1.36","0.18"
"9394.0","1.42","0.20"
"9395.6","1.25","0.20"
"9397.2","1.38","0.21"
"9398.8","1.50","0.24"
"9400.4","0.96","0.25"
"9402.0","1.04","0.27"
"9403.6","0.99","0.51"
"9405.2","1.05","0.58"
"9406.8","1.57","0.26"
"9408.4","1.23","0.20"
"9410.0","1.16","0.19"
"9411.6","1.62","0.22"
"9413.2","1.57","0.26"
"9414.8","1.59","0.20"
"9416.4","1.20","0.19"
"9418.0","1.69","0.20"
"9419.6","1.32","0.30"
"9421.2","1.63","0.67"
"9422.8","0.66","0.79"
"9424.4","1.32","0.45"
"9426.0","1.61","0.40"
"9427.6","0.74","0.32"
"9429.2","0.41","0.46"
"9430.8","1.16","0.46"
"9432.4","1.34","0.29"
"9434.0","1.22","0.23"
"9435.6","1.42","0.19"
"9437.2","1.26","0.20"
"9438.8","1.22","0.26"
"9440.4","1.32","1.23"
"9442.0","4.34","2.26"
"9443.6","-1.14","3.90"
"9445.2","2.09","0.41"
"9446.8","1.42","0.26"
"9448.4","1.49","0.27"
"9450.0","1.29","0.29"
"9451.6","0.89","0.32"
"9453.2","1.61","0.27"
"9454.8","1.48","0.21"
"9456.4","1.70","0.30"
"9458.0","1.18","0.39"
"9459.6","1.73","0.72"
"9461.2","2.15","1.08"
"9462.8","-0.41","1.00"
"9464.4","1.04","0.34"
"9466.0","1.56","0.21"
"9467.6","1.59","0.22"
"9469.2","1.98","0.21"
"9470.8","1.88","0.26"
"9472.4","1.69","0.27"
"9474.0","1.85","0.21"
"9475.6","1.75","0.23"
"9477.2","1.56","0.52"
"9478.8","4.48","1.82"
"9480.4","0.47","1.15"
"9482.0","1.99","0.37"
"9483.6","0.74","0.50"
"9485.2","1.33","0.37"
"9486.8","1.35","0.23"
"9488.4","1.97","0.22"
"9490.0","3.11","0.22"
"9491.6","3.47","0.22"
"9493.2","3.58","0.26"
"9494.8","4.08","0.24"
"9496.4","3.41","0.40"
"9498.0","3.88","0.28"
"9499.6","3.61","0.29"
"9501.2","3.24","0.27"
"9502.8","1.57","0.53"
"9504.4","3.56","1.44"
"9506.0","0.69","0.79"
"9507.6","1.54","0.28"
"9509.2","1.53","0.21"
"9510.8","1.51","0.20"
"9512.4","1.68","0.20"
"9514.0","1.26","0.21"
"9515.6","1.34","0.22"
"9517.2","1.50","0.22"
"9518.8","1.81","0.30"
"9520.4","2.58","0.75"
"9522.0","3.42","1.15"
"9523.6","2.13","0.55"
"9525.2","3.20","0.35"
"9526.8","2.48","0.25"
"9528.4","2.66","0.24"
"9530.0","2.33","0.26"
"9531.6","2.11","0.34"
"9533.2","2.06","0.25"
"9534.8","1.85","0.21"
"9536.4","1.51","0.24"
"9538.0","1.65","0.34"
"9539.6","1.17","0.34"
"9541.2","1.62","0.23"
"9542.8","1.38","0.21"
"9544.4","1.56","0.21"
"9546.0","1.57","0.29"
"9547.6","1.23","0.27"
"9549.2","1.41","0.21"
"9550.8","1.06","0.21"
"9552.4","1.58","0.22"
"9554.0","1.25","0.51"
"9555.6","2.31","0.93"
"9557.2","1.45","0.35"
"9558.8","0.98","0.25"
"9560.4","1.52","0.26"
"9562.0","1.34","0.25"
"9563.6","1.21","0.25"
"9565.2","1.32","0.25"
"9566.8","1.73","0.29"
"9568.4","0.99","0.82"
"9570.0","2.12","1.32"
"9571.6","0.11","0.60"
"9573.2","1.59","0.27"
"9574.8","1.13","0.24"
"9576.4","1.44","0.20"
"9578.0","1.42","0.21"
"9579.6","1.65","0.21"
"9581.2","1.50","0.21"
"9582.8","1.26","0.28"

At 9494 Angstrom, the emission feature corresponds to H-alpha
